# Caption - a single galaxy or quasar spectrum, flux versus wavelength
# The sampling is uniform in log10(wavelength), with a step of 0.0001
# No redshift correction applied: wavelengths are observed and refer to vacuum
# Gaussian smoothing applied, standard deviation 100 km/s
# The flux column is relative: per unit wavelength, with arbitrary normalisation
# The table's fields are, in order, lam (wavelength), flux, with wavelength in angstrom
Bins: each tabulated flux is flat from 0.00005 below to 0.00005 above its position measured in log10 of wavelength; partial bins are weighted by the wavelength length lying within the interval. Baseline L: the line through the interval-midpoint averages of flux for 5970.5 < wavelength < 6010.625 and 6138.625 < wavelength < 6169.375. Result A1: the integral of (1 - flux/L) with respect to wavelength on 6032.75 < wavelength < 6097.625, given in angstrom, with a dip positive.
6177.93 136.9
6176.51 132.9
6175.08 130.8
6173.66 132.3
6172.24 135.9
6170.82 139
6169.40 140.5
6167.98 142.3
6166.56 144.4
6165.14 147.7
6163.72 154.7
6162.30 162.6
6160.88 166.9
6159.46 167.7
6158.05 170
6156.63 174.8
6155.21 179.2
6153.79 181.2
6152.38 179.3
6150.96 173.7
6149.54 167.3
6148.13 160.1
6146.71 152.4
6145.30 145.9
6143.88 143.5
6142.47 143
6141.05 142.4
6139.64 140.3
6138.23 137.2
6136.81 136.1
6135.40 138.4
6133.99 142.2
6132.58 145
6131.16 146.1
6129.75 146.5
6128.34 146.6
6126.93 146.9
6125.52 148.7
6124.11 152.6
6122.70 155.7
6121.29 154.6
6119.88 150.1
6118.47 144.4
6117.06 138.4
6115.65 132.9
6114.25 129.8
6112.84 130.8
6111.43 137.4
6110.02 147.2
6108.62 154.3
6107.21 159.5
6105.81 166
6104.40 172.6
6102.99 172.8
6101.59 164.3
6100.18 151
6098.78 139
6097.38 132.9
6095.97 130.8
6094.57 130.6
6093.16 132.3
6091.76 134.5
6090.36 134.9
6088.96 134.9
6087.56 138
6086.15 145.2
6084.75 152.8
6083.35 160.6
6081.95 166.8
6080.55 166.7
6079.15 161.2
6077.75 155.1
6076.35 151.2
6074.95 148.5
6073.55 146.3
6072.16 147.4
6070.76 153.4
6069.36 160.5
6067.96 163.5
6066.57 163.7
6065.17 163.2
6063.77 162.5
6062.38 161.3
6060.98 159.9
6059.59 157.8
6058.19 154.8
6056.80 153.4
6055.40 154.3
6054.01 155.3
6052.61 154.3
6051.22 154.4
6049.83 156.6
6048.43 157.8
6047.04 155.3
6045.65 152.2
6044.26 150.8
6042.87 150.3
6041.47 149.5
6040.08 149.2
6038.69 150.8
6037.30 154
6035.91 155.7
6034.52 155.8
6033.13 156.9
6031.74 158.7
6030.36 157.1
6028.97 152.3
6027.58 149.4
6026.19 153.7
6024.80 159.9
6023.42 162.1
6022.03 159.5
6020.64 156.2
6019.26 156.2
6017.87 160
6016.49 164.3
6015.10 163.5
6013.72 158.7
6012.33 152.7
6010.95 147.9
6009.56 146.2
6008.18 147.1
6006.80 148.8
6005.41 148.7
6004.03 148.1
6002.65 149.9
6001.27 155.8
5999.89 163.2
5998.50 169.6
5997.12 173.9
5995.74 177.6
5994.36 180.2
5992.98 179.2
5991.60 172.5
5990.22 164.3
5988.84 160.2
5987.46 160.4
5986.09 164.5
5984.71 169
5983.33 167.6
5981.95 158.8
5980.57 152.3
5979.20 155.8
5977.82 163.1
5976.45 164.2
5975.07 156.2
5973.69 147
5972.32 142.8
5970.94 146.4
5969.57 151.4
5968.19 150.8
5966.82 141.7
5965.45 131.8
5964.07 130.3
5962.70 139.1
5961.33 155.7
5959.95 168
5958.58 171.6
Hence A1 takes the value 2.9 angstrom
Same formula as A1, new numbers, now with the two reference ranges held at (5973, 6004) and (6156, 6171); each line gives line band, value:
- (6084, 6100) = 2.18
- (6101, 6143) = 2.78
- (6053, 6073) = 0.32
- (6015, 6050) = 1.33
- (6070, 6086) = 0.46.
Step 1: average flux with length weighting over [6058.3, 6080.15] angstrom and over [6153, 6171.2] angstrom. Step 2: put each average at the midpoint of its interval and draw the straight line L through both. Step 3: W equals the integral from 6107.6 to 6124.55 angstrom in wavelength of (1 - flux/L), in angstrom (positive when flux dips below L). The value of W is 1.53 angstrom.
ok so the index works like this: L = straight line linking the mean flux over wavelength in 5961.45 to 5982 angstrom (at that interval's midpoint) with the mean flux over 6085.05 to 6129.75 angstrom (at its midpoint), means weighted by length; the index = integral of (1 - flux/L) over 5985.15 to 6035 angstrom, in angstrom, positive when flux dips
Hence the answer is -3.9 angstrom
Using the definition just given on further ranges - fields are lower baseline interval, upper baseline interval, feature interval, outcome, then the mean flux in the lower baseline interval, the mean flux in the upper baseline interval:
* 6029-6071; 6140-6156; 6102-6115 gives 0.51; 156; 160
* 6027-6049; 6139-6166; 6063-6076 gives -0.08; 154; 161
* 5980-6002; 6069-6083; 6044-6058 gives 0.39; 167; 156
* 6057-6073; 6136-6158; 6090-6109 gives 1.17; 159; 157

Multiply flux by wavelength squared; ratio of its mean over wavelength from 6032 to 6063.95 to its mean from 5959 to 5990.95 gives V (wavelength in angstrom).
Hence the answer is 1.03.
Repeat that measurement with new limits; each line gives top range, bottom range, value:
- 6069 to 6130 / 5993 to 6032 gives 0.96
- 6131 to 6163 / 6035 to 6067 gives 1.04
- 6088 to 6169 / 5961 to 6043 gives 1.00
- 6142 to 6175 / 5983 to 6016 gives 1.02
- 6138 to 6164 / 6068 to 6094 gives 1.10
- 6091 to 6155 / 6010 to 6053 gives 0.99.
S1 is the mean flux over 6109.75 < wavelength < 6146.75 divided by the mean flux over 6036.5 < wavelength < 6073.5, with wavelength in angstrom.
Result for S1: 0.92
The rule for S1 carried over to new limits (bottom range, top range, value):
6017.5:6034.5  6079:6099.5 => 0.92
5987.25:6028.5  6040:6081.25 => 0.98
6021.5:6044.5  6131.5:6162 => 1.01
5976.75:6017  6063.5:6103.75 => 0.93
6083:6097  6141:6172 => 1.14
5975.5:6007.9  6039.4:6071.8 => 0.96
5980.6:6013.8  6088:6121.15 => 0.90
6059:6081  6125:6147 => 0.91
